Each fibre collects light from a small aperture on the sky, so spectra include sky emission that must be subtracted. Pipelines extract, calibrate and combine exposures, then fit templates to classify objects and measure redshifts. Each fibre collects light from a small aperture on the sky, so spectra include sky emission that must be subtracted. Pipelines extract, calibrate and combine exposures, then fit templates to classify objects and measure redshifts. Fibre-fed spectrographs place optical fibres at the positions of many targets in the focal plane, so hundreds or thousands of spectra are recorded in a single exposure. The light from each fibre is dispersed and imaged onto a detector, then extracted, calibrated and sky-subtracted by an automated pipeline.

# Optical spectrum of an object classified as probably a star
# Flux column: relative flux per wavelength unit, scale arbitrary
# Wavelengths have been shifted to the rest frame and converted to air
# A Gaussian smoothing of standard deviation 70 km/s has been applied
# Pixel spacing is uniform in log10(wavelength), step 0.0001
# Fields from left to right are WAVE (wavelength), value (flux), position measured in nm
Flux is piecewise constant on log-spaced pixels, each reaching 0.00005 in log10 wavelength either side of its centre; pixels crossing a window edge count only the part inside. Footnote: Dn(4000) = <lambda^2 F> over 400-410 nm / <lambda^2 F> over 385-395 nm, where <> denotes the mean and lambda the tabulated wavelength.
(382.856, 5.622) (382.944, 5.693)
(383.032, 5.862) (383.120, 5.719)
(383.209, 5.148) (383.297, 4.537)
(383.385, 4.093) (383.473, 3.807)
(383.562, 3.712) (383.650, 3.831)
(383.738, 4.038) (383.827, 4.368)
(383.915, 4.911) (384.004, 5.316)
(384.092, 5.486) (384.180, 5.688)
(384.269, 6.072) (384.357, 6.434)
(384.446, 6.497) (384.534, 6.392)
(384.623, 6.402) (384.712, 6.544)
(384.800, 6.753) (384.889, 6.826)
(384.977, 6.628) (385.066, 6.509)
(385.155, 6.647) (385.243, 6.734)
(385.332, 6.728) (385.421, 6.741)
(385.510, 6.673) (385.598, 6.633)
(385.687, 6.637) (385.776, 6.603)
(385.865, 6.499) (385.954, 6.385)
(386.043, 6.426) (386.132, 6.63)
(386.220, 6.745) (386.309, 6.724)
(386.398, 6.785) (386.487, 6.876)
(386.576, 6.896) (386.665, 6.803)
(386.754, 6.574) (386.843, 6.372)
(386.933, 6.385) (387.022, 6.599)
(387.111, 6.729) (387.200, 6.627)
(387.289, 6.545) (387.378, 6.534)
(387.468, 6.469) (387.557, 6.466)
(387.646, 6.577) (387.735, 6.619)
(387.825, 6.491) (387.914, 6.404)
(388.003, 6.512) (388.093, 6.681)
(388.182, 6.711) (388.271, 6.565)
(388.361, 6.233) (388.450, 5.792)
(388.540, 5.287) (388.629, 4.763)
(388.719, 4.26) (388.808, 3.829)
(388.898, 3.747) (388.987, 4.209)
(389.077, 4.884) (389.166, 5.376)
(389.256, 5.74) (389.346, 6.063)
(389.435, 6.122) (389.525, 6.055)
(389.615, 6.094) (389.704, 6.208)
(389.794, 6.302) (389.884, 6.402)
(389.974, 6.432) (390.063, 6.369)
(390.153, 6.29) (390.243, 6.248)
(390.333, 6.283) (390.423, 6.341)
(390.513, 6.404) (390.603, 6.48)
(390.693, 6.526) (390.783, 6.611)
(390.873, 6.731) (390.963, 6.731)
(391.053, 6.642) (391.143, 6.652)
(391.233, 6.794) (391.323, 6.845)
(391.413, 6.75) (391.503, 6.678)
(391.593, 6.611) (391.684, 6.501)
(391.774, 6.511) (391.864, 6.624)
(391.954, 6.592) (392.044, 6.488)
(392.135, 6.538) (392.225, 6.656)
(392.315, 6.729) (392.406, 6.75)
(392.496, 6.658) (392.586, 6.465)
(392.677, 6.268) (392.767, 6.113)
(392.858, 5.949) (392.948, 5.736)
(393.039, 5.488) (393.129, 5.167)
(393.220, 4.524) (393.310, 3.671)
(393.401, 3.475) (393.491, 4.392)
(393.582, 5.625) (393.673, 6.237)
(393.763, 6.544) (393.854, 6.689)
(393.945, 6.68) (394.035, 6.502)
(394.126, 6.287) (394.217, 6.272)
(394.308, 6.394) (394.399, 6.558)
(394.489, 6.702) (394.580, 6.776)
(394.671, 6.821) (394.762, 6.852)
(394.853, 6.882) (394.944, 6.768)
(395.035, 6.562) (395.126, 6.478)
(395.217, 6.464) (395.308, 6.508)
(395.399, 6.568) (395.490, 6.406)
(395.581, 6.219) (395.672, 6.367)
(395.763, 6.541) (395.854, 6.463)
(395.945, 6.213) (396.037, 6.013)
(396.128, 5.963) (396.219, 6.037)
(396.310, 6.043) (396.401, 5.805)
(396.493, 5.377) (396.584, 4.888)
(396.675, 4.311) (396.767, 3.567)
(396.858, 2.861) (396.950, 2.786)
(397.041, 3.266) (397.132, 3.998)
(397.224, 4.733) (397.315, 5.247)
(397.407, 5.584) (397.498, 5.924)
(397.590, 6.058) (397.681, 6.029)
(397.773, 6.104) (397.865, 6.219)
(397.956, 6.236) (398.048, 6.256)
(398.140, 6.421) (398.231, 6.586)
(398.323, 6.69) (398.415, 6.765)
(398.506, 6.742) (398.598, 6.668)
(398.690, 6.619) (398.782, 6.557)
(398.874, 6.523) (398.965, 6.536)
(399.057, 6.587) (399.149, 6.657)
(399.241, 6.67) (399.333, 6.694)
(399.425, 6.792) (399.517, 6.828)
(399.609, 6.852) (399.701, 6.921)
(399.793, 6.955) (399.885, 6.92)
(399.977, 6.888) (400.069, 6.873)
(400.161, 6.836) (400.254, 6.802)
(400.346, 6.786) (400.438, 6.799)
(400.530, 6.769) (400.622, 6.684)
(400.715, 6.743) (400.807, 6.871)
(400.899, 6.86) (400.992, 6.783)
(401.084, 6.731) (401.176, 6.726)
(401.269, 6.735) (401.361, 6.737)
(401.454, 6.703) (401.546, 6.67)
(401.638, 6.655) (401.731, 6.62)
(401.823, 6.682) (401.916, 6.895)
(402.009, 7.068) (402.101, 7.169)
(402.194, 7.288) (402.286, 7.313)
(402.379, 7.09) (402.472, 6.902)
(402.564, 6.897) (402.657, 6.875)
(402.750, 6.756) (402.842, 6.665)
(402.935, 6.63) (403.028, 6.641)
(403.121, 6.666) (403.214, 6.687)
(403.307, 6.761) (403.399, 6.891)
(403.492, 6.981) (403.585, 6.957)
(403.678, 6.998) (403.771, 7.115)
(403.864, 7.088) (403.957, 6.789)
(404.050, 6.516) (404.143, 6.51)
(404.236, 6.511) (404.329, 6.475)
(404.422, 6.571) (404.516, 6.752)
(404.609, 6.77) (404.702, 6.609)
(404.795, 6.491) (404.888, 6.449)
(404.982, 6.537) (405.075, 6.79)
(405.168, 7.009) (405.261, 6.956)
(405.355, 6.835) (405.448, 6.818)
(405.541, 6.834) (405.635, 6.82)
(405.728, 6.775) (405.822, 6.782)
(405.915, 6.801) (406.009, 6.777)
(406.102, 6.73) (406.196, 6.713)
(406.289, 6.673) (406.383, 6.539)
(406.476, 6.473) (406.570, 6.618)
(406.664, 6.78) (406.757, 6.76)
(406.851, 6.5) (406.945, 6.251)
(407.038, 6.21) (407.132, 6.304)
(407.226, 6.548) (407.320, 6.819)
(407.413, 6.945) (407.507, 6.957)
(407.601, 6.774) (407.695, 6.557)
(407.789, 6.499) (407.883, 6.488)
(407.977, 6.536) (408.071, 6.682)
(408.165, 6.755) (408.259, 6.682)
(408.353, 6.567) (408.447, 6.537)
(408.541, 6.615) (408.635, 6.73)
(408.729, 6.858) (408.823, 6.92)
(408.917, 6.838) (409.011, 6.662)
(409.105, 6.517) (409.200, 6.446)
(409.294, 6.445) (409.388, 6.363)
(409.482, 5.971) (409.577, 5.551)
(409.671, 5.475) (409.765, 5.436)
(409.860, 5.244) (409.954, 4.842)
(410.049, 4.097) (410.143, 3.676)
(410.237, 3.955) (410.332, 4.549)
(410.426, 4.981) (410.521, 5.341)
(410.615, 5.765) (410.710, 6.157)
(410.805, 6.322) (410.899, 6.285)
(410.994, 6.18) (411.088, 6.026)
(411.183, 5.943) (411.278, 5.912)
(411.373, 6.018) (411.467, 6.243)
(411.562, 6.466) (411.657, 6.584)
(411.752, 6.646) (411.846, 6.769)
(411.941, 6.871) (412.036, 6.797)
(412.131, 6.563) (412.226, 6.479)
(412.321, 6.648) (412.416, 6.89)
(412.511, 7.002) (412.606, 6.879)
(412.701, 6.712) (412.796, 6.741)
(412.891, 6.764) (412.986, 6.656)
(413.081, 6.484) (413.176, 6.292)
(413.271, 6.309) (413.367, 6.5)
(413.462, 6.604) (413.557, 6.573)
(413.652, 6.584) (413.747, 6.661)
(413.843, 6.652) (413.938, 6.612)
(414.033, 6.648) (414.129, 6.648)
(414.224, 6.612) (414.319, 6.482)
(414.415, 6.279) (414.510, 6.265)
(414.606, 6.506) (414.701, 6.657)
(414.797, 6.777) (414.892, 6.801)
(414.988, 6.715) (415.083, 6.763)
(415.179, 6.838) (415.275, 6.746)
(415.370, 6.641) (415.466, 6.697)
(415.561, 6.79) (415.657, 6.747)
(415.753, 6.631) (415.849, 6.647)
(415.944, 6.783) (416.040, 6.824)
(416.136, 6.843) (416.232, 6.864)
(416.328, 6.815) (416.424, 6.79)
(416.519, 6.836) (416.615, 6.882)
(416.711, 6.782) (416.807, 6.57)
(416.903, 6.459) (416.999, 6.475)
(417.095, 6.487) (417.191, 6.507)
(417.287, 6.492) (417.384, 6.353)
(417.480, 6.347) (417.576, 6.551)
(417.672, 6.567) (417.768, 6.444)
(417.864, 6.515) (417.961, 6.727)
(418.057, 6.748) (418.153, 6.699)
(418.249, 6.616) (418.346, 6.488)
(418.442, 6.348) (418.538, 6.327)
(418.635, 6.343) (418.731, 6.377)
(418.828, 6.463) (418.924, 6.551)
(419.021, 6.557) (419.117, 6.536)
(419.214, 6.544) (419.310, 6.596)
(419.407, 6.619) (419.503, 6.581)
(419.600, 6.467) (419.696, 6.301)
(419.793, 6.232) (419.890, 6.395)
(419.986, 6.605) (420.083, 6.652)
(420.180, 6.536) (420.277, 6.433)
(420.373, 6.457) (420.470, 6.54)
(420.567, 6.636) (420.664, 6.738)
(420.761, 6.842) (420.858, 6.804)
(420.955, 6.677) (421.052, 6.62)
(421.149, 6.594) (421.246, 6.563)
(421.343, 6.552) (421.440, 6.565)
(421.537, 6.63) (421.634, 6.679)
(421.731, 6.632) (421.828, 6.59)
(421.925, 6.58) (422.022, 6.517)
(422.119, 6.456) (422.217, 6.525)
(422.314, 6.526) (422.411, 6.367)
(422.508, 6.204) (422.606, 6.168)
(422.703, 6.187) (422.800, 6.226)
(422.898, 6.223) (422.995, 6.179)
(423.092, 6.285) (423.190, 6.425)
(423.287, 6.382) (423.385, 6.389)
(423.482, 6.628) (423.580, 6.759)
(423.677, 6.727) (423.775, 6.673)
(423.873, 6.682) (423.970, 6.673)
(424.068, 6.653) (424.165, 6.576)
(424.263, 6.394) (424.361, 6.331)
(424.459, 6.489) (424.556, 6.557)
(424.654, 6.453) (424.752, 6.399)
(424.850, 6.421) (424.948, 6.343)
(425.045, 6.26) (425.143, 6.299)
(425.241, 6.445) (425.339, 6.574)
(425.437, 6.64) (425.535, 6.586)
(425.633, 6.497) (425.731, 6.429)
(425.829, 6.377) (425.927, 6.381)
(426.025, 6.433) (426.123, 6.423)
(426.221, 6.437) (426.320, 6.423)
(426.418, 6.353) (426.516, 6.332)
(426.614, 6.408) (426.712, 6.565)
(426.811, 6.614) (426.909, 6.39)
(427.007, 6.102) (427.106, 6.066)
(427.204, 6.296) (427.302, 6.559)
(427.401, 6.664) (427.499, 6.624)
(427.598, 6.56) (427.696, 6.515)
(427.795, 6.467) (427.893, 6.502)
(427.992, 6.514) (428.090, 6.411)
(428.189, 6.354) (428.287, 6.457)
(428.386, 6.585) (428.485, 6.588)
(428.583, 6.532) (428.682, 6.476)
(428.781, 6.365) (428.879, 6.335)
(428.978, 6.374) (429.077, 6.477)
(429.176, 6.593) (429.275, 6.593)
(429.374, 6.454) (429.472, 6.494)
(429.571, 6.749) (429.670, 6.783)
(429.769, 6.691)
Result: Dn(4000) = 1.15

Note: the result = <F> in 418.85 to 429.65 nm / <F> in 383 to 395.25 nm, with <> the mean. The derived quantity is 1.1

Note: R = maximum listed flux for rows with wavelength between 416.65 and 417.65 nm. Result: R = 6.782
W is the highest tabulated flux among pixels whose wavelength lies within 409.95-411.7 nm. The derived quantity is 6.584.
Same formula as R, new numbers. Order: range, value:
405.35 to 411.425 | 6.957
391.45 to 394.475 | 6.75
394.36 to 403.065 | 7.313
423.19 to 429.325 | 6.759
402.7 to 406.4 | 7.115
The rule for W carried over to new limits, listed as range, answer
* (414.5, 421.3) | 6.882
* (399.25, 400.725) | 6.955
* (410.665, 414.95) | 7.002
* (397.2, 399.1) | 6.765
